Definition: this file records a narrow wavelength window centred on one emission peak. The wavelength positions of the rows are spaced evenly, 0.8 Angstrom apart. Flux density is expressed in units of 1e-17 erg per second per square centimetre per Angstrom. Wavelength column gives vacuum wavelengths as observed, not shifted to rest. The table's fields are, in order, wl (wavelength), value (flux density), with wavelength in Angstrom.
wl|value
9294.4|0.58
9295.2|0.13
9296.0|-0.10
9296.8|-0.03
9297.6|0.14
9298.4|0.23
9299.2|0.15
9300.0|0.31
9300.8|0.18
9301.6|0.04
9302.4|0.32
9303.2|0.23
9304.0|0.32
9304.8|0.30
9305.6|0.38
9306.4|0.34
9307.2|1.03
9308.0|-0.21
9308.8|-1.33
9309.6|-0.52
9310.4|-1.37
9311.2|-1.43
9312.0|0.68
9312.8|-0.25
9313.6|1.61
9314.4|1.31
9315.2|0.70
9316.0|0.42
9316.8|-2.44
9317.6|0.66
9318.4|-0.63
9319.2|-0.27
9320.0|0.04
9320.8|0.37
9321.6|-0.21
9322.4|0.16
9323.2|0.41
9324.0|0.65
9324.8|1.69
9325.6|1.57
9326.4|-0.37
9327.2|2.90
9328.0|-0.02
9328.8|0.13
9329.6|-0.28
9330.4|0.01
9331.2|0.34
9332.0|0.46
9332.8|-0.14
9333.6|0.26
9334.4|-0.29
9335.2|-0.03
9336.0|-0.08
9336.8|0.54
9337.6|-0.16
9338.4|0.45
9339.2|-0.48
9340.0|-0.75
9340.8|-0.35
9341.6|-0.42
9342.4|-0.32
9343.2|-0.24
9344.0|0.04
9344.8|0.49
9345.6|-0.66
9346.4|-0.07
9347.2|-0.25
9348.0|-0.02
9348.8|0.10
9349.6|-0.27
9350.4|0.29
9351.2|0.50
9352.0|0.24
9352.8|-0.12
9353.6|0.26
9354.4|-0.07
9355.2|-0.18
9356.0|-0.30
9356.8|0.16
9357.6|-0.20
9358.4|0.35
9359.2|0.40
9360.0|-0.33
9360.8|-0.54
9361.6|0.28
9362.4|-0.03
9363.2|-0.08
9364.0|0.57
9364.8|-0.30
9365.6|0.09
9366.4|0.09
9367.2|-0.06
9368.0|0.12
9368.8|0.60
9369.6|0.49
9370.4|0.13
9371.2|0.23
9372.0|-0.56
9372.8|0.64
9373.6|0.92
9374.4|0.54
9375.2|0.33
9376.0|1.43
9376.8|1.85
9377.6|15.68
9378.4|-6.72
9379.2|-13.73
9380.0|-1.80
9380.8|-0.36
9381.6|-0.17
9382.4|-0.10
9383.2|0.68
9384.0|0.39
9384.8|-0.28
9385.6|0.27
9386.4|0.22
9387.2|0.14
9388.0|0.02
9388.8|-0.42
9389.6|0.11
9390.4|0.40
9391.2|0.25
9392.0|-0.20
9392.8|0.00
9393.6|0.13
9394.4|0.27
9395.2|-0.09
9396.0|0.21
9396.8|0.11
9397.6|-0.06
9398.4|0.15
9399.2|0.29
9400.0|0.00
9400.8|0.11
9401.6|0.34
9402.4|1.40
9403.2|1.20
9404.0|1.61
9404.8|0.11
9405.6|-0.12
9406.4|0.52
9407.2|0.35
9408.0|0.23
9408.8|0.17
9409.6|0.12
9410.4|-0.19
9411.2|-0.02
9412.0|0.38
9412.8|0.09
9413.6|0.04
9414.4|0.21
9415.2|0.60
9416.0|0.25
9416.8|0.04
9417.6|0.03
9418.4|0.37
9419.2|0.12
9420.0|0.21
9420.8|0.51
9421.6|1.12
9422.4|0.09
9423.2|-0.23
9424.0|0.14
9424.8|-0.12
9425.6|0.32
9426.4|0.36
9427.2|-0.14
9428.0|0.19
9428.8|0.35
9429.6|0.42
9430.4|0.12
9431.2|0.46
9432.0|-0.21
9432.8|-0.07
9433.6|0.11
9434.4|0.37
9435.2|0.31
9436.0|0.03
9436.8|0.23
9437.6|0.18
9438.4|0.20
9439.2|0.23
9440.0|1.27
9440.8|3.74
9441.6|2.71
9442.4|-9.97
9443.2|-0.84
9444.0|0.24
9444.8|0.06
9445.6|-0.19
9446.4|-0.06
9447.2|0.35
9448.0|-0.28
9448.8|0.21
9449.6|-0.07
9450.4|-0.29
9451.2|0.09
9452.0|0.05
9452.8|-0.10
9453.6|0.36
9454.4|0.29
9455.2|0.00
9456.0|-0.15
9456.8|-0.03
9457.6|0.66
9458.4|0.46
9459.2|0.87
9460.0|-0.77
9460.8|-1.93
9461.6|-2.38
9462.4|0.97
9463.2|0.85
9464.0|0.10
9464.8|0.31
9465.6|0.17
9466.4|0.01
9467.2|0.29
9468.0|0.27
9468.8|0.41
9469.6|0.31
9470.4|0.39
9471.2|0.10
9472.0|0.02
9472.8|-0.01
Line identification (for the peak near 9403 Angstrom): H-gamma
